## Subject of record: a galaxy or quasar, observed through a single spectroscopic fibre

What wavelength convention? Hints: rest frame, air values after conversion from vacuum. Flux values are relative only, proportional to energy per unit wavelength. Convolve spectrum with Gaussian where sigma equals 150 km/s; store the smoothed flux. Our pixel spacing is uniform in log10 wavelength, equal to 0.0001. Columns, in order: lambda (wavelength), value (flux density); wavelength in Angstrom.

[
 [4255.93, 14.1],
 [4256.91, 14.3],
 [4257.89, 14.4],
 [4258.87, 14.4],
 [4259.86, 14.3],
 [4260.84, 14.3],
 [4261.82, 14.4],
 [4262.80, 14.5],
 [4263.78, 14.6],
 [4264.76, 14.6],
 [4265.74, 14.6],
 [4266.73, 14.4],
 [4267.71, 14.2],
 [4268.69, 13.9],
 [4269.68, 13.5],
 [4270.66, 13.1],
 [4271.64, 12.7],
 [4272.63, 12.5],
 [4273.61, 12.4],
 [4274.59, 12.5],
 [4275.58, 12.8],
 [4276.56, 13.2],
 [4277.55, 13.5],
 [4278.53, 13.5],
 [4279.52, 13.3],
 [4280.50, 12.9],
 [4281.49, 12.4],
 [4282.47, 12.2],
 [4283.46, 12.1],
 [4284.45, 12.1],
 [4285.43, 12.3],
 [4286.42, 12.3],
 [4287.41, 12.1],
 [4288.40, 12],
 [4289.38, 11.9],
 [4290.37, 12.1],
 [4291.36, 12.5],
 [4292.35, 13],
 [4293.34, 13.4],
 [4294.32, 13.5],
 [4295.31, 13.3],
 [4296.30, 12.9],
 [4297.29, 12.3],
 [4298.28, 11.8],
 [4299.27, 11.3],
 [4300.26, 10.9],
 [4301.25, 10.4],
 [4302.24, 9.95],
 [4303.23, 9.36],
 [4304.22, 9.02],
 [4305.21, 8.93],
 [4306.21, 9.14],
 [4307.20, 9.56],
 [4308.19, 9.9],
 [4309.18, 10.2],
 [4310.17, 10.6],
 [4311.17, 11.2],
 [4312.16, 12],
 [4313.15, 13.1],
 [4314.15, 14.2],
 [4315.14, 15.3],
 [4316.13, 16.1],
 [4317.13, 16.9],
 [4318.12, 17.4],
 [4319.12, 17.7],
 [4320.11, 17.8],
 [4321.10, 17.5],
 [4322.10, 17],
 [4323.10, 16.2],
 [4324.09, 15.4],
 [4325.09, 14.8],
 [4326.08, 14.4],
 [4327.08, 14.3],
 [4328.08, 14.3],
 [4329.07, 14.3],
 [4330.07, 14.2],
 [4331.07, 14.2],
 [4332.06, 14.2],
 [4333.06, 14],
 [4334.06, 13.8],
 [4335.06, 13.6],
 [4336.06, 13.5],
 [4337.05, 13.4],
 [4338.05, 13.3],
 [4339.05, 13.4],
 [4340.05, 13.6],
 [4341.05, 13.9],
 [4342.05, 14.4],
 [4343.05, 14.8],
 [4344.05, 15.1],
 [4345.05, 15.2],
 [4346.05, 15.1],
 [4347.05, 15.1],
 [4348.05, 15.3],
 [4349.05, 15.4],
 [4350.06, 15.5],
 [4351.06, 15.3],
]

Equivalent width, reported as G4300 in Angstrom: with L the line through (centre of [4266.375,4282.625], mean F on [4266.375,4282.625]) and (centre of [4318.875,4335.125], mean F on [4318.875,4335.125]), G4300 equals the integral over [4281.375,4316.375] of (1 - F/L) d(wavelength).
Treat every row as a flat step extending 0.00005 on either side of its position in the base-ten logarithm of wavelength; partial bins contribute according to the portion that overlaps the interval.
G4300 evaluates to 5.67 Angstrom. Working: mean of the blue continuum 13.1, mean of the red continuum 15.2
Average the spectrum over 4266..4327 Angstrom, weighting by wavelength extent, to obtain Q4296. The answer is 12.9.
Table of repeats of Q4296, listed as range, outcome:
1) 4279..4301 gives 12.4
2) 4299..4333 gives 13.3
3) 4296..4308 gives 10.4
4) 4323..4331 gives 14.6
